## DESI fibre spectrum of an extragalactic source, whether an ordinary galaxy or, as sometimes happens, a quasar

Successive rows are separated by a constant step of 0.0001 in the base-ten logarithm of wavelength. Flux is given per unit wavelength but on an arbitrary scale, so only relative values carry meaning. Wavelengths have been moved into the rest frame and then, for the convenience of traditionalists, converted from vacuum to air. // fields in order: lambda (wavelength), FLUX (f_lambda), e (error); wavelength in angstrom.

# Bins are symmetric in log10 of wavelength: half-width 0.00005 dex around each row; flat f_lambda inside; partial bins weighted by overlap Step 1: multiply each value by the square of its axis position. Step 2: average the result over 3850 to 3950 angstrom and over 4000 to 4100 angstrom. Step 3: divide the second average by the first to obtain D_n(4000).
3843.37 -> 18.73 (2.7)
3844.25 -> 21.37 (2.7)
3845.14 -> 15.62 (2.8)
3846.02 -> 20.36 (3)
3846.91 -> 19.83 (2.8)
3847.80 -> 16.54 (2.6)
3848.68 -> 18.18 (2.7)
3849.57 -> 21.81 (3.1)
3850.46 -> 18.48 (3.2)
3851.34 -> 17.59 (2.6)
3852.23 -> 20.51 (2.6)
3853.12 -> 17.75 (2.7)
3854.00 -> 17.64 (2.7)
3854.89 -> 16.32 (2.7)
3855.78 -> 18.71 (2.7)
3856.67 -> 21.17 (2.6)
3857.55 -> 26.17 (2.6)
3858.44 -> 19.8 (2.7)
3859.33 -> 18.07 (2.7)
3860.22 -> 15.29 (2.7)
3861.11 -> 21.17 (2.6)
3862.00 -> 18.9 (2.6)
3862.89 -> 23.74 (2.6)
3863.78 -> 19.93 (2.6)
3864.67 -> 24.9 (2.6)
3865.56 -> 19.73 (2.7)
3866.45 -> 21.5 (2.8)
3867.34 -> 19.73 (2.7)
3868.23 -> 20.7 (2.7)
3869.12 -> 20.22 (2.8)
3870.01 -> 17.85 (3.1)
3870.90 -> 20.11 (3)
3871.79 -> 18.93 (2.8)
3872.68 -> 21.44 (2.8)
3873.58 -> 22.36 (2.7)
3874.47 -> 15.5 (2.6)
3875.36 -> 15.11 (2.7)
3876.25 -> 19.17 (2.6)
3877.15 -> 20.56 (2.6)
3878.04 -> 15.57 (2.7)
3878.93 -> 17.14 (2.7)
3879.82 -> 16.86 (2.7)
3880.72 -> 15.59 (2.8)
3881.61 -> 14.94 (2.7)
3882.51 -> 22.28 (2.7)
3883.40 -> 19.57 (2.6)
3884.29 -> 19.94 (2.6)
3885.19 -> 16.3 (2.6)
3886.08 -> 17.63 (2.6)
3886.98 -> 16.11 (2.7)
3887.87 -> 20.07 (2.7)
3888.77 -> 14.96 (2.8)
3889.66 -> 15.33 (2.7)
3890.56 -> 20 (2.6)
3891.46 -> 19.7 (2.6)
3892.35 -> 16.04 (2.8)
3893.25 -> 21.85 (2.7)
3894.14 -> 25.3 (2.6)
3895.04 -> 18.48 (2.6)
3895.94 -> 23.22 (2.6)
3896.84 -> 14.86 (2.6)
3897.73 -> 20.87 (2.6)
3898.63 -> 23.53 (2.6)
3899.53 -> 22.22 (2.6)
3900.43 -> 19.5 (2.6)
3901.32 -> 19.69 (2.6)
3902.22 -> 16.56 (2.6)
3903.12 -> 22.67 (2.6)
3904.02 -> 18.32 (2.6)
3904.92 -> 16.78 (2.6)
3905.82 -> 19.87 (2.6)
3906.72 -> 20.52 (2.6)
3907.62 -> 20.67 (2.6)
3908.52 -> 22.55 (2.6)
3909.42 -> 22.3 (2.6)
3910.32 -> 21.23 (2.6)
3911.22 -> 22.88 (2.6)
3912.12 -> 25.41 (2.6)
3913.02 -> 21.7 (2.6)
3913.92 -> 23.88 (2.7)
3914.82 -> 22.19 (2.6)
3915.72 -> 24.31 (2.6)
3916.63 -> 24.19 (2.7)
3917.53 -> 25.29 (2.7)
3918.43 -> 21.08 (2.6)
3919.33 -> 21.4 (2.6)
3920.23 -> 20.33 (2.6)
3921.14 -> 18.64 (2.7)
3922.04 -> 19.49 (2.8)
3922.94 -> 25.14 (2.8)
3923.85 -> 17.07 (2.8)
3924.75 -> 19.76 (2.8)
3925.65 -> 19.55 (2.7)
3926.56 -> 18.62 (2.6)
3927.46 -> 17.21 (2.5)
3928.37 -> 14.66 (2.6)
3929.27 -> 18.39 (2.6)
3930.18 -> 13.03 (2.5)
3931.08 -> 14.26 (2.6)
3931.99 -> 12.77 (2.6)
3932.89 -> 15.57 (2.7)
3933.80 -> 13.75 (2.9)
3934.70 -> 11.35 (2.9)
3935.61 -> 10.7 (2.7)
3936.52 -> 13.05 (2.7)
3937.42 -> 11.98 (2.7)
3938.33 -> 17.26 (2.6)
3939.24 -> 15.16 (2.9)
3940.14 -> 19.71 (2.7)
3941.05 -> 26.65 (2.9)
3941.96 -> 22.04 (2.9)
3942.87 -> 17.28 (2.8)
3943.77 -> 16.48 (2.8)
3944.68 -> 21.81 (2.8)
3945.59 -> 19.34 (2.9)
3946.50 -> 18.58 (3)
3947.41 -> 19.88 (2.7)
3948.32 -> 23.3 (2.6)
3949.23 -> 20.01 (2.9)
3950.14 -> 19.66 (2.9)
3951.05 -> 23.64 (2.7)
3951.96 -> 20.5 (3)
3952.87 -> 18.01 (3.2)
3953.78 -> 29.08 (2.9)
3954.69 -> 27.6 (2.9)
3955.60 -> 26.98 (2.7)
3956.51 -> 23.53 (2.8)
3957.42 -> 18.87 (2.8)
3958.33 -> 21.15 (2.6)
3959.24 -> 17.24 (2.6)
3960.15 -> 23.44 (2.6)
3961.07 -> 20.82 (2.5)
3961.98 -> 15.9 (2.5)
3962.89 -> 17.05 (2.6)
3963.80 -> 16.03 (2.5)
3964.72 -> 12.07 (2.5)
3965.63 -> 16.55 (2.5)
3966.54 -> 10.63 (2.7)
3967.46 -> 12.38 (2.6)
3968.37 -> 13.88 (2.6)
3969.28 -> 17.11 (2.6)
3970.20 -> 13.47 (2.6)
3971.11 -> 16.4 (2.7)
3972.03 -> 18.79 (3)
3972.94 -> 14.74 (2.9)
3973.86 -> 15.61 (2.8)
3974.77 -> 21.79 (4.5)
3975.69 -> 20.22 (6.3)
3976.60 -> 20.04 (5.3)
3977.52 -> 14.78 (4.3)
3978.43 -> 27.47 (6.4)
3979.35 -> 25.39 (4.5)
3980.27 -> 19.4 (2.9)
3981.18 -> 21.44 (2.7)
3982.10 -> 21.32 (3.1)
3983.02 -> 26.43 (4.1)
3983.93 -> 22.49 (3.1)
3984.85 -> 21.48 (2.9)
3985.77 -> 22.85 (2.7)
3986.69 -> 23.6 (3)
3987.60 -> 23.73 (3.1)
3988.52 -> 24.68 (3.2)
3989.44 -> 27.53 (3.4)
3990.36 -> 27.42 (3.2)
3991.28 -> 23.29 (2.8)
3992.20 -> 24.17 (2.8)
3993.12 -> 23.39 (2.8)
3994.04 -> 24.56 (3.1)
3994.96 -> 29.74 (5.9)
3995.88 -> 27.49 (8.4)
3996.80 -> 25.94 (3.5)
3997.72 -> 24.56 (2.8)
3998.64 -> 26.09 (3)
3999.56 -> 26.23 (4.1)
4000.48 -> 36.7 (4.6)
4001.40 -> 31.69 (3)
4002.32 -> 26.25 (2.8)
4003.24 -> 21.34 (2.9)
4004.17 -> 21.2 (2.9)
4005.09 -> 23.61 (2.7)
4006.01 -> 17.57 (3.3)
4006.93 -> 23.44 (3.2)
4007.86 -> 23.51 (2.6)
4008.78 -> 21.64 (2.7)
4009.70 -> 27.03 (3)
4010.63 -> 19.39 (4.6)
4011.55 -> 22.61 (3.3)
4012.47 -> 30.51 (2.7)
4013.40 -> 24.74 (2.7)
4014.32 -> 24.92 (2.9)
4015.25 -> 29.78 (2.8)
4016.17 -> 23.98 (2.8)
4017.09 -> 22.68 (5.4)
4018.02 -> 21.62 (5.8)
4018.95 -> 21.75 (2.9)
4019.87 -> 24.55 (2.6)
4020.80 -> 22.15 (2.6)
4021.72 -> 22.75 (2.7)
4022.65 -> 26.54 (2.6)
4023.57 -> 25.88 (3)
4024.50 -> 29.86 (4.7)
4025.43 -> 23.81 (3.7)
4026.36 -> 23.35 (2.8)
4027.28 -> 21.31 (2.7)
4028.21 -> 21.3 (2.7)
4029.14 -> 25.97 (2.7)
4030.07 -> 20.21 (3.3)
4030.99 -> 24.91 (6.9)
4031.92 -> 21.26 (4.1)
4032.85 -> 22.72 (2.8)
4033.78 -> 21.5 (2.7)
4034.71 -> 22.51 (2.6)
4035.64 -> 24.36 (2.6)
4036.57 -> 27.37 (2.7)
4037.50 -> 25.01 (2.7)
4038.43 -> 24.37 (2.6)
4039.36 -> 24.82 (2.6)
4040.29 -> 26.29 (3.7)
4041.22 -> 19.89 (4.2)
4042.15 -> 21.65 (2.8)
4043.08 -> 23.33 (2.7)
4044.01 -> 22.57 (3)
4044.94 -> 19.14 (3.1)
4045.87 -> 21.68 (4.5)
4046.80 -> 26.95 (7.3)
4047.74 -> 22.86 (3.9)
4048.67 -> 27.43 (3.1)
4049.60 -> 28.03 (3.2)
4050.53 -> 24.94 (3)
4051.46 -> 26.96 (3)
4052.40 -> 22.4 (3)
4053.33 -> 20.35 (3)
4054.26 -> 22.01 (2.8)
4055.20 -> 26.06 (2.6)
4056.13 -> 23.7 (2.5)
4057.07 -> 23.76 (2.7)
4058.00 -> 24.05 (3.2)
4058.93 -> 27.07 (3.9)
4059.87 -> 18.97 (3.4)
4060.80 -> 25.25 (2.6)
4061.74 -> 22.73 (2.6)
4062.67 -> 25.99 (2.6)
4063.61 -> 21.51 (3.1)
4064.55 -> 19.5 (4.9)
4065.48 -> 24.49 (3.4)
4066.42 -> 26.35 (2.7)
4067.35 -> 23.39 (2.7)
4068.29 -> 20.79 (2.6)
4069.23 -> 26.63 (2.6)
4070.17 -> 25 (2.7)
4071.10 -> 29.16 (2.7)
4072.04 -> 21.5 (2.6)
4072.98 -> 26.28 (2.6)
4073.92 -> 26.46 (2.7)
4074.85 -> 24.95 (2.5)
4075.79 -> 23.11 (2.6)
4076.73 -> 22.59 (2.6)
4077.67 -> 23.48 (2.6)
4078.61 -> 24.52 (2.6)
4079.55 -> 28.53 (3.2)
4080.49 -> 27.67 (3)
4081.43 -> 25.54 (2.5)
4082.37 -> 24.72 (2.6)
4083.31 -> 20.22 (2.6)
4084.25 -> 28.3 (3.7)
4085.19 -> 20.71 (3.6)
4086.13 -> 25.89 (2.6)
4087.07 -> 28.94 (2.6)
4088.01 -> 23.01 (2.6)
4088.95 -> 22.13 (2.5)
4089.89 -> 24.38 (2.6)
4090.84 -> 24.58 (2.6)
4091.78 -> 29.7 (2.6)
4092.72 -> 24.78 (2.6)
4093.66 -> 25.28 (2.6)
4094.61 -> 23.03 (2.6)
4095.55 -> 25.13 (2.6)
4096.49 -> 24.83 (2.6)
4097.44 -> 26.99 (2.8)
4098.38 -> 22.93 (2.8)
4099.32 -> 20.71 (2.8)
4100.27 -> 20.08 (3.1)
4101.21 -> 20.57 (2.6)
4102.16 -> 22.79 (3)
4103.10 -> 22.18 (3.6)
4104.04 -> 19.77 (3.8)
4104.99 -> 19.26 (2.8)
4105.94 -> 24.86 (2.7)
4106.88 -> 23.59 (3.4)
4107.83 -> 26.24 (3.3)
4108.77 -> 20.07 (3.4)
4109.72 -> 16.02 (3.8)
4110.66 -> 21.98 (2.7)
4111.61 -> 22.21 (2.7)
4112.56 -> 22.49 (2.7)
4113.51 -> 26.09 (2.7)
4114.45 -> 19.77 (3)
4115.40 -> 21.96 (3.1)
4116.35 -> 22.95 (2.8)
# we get 1.36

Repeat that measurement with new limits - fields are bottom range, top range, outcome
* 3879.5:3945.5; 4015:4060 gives 1.33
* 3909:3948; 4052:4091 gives 1.37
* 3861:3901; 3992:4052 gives 1.36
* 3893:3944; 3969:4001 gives 1.23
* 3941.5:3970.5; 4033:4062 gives 1.30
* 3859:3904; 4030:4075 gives 1.35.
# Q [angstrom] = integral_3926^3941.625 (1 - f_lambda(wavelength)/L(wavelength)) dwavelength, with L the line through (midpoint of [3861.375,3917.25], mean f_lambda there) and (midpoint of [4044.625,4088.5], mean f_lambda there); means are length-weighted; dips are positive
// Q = 4.0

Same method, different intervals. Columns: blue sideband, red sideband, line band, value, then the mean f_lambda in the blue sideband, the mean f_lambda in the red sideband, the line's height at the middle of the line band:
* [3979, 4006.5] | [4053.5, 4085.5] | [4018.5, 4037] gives 0.6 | 24.7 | 24.2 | 24.5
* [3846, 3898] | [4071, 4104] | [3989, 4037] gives -4.4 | 19.1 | 24.3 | 22.5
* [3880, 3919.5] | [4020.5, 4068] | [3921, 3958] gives 4.2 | 20.2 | 23.7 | 21.2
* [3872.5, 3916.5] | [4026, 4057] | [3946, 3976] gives 3.5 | 19.7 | 23.6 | 21.4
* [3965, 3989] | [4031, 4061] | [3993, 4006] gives -3.3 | 19.4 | 23.7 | 20.8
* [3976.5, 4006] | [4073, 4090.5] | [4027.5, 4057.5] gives 1.3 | 24.5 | 24.8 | 24.7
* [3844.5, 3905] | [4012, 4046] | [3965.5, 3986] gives 3.1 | 19.2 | 23.8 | 22.2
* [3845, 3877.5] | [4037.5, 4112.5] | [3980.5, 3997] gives -1.8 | 19.5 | 23.8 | 22.1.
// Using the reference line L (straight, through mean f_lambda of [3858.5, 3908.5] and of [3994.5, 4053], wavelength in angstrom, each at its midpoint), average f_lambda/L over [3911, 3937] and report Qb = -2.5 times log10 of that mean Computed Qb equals 0.105 mag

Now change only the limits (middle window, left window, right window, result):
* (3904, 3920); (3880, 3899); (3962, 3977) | -0.22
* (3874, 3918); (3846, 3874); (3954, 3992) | 0.01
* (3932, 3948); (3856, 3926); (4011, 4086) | 0.24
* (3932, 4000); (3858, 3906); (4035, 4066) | 0.07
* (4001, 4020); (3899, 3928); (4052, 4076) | -0.05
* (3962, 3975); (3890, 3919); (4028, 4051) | 0.41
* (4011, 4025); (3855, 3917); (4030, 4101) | -0.09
